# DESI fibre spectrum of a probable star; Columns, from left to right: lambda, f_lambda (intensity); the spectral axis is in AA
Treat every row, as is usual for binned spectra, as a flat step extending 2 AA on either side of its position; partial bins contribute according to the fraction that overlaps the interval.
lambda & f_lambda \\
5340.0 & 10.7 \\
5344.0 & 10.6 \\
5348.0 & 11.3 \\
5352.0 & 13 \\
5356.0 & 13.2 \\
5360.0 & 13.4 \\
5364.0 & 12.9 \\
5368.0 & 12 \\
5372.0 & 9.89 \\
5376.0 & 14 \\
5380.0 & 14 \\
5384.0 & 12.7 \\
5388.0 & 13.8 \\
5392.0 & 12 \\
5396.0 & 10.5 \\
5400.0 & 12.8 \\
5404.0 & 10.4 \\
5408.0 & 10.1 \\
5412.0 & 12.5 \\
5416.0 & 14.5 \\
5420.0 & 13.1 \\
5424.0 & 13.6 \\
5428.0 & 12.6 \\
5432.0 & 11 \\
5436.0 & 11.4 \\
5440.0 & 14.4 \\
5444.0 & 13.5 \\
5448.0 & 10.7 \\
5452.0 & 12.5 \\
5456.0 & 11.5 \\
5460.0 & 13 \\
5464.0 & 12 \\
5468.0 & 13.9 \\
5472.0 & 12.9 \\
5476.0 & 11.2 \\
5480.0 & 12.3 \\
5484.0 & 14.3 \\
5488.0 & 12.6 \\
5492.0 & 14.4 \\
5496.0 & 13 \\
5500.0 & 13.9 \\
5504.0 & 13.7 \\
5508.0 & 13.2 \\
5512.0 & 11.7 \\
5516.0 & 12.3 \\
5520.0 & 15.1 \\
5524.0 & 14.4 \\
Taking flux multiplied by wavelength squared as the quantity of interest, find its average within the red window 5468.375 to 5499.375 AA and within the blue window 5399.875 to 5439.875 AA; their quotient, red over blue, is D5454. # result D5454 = 1.1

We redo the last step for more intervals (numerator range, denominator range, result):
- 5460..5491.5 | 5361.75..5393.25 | 1.05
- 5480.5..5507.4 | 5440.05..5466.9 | 1.11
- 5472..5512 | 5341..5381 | 1.11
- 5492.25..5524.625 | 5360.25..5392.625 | 1.11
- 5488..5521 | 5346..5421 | 1.12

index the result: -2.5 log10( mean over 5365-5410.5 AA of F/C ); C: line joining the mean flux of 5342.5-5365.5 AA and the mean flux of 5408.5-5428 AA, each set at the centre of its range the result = 0.06 mag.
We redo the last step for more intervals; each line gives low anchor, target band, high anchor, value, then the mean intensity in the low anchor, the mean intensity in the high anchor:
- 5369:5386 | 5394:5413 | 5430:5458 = 0.113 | 12.6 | 12.1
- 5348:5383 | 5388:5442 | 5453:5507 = 0.047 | 12.7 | 13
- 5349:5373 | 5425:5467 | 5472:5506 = 0.051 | 12.5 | 13.2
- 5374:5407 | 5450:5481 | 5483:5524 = 0.059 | 12.5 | 13.4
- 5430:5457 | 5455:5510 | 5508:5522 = -0.031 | 12.2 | 13.1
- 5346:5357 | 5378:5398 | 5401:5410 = -0.131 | 12.4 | 10.5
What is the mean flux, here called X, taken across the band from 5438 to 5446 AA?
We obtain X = 13.9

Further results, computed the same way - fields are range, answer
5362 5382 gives 12.6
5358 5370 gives 12.8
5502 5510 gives 13.4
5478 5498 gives 13.3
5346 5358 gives 12.5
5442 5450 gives 12.1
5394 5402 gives 11.7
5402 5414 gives 11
